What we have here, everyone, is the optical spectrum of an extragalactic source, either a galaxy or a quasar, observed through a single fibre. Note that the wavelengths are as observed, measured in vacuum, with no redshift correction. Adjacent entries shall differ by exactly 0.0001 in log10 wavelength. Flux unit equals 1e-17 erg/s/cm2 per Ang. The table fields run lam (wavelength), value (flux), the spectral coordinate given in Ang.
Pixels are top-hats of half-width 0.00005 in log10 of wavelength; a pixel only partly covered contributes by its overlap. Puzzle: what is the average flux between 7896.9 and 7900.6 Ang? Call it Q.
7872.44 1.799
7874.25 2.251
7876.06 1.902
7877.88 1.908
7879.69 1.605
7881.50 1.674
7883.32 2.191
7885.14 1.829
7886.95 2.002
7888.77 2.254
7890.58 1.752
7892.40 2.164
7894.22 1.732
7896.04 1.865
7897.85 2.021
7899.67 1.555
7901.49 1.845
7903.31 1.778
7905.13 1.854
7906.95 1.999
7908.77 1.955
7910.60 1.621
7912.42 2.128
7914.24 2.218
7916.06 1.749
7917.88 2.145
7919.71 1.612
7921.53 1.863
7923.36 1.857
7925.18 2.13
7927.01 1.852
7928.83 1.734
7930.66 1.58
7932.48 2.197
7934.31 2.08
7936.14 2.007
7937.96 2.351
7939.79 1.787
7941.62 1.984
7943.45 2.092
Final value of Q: 1.79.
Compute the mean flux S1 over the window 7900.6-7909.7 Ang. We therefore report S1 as 1.88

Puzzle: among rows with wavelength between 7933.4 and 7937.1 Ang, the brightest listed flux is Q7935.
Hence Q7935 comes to 2.08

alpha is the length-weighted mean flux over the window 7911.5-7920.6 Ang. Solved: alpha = 1.97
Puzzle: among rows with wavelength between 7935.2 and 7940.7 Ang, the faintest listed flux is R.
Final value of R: 1.787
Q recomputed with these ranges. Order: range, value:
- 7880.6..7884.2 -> 1.93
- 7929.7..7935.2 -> 1.95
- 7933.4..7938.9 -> 2.15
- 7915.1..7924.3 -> 1.85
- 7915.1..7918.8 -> 1.95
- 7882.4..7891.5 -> 2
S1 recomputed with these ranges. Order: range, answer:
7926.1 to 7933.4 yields 1.84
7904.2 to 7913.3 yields 1.91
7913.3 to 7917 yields 1.99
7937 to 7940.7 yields 2.07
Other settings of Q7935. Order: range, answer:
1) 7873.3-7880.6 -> 2.251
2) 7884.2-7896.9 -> 2.254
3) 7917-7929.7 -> 2.145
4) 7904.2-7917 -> 2.218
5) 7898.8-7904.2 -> 1.845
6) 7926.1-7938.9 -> 2.351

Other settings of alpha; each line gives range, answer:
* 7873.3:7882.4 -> 1.87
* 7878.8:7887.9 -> 1.86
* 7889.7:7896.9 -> 1.88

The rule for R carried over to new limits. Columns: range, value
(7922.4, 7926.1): 1.857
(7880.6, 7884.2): 1.674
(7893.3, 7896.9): 1.732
